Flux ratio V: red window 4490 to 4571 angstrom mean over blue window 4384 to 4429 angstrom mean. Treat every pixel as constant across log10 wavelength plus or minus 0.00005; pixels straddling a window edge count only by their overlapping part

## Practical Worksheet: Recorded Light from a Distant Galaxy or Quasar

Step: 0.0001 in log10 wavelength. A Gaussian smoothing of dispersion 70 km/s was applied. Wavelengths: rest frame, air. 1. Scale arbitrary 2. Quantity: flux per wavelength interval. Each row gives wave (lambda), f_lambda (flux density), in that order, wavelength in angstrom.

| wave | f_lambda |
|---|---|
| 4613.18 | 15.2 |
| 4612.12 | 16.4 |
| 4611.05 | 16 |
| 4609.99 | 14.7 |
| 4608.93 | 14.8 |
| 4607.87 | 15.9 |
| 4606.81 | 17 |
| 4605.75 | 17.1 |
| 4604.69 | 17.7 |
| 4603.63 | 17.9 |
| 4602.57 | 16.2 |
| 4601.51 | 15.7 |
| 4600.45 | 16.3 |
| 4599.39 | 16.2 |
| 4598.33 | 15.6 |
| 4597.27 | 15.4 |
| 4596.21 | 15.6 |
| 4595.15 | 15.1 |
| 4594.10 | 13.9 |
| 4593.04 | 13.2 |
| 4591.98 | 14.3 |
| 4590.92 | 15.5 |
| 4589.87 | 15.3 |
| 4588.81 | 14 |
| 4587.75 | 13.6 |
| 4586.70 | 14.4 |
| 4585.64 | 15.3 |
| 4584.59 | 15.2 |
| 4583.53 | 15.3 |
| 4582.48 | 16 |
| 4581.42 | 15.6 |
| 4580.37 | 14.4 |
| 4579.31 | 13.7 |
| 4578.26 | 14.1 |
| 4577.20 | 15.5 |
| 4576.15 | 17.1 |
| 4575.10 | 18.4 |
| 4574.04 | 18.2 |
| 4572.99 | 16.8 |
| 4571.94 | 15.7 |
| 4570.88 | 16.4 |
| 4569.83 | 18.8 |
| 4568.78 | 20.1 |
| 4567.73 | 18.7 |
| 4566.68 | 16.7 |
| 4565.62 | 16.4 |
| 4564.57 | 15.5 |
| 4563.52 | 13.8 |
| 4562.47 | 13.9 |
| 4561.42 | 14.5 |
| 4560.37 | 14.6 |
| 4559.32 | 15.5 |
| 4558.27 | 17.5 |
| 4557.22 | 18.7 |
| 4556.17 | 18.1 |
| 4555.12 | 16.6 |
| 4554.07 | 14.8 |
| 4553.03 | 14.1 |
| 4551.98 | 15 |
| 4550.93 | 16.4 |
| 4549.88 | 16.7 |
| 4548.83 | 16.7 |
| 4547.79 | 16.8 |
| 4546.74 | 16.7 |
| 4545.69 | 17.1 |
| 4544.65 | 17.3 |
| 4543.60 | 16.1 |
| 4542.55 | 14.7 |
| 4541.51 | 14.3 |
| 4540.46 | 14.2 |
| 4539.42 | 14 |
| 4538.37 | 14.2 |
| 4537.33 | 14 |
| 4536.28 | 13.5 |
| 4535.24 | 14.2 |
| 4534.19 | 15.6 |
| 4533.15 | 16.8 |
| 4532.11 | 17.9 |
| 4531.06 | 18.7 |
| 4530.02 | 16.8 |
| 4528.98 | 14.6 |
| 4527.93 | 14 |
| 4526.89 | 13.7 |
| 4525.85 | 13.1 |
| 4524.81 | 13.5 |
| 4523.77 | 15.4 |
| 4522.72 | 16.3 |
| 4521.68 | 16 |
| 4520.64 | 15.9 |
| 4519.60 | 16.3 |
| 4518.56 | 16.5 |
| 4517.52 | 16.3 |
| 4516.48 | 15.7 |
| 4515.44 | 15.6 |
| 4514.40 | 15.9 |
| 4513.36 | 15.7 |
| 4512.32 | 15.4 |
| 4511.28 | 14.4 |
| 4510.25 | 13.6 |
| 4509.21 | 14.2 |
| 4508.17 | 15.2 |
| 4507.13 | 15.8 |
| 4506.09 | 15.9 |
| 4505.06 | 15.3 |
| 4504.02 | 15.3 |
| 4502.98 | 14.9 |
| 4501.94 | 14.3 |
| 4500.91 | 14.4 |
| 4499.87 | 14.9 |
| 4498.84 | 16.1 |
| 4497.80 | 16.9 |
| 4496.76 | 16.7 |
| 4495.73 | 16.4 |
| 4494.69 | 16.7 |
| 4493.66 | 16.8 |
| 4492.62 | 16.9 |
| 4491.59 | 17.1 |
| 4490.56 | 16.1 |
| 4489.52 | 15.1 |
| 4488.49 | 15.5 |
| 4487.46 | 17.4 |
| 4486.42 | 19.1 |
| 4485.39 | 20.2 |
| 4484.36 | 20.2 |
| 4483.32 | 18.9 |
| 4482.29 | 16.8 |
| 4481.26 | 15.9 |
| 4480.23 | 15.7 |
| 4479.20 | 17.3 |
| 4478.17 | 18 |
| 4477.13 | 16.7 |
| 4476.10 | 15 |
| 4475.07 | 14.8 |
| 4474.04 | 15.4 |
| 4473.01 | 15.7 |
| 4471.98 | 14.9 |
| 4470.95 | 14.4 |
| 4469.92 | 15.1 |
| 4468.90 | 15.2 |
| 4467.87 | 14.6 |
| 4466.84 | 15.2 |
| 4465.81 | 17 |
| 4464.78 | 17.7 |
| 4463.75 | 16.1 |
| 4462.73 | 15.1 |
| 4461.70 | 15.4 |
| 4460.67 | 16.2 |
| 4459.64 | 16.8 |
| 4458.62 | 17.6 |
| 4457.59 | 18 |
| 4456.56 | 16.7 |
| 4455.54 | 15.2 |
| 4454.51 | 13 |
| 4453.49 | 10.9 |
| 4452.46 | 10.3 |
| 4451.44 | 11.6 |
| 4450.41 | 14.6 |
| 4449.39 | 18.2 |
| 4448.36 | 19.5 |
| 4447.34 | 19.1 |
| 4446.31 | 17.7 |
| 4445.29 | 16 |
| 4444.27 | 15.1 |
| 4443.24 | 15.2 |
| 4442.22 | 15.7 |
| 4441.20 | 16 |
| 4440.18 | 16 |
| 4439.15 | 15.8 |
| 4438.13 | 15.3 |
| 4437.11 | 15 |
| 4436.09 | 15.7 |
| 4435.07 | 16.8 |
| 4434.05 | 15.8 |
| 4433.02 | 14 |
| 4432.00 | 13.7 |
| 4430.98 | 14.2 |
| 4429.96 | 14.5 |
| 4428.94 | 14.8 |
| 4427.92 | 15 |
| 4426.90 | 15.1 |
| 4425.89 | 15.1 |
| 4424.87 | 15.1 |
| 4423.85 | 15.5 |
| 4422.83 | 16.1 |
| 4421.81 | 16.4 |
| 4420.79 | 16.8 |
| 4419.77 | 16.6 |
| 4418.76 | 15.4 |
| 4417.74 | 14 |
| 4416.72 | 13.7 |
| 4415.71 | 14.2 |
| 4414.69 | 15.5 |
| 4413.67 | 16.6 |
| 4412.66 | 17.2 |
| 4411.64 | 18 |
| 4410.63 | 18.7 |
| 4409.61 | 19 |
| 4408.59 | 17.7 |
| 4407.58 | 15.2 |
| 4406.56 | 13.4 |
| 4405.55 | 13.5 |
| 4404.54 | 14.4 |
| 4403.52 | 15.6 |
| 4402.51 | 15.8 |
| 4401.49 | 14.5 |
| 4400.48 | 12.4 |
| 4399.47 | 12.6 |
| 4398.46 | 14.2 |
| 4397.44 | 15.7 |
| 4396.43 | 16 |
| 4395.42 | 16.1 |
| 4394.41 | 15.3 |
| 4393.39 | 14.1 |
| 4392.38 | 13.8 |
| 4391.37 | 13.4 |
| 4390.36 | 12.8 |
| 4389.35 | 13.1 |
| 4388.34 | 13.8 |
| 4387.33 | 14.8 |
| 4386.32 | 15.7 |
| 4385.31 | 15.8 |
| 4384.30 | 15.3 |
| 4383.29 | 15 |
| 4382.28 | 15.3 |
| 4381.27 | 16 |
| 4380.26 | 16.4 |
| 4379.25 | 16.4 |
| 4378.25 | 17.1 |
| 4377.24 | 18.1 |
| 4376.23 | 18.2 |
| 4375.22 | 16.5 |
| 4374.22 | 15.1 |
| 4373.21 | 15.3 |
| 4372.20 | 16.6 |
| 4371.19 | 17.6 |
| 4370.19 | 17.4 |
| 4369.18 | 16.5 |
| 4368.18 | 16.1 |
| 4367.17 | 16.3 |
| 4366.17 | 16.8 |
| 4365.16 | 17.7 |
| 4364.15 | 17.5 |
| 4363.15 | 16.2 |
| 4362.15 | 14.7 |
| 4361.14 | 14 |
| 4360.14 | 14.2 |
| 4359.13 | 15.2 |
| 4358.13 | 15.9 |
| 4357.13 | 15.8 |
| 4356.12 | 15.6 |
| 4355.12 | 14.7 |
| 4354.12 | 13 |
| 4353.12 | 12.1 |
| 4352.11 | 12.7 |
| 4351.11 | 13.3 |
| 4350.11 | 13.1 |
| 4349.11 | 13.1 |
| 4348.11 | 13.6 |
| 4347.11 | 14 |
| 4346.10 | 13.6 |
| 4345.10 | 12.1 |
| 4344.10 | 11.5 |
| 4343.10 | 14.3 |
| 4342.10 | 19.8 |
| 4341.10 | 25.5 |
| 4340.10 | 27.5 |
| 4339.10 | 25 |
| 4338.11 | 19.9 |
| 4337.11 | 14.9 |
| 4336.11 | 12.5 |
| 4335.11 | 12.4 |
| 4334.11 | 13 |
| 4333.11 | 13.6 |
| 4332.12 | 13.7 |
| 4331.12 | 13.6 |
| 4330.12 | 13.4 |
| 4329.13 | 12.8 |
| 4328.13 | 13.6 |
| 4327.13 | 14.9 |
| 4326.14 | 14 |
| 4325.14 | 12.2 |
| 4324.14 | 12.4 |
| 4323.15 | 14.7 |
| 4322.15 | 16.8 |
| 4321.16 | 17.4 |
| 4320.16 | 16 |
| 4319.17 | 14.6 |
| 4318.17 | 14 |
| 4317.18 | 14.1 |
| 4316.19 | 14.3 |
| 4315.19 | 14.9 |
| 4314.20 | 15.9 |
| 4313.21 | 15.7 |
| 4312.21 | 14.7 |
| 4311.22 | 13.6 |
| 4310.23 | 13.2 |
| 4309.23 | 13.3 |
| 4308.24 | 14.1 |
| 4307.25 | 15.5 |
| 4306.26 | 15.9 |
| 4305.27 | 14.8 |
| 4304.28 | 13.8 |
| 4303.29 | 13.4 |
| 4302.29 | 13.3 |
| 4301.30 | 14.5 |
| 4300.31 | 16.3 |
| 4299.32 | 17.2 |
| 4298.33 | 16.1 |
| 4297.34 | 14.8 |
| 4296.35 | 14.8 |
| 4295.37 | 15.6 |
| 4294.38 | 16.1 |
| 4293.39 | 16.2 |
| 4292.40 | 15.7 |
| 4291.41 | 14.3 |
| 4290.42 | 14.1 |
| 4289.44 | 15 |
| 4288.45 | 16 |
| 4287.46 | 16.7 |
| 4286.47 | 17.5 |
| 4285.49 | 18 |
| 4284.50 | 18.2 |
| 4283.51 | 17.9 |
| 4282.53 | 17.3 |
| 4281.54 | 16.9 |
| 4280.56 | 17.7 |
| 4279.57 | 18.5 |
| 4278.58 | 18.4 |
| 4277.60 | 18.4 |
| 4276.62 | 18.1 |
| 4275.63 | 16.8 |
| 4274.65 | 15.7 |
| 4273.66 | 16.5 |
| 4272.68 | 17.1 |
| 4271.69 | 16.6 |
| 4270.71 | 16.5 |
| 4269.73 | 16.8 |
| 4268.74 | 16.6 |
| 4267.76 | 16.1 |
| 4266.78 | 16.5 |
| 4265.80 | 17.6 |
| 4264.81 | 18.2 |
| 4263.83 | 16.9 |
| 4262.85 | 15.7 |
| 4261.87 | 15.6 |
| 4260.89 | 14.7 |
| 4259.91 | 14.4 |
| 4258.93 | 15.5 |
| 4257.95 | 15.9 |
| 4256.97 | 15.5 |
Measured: 1.0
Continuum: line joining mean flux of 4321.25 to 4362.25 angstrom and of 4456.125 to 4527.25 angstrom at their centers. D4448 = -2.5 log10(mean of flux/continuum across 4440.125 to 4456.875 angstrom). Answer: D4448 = 0.03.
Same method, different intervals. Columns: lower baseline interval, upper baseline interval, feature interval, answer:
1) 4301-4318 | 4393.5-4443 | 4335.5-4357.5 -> -0.07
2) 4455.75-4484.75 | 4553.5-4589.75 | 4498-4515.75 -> 0.07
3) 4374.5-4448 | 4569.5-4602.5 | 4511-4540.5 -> 0.01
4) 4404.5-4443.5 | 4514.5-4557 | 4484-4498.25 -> -0.11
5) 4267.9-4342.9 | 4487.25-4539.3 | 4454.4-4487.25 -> -0.06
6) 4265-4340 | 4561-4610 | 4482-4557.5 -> -0.01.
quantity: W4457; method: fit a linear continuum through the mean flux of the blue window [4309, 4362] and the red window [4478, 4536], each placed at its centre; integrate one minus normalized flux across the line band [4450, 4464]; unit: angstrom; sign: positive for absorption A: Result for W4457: 0.79 angstrom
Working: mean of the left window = 14.9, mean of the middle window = 14.8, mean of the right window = 16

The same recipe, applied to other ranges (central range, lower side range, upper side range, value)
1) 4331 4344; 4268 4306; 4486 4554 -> -0.94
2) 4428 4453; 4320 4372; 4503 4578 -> 0.24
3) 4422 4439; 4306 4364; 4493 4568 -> 0.14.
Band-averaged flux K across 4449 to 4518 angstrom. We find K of 15.8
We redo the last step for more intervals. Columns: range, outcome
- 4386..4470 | 15.4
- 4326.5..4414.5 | 15.5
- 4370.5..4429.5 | 15.5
